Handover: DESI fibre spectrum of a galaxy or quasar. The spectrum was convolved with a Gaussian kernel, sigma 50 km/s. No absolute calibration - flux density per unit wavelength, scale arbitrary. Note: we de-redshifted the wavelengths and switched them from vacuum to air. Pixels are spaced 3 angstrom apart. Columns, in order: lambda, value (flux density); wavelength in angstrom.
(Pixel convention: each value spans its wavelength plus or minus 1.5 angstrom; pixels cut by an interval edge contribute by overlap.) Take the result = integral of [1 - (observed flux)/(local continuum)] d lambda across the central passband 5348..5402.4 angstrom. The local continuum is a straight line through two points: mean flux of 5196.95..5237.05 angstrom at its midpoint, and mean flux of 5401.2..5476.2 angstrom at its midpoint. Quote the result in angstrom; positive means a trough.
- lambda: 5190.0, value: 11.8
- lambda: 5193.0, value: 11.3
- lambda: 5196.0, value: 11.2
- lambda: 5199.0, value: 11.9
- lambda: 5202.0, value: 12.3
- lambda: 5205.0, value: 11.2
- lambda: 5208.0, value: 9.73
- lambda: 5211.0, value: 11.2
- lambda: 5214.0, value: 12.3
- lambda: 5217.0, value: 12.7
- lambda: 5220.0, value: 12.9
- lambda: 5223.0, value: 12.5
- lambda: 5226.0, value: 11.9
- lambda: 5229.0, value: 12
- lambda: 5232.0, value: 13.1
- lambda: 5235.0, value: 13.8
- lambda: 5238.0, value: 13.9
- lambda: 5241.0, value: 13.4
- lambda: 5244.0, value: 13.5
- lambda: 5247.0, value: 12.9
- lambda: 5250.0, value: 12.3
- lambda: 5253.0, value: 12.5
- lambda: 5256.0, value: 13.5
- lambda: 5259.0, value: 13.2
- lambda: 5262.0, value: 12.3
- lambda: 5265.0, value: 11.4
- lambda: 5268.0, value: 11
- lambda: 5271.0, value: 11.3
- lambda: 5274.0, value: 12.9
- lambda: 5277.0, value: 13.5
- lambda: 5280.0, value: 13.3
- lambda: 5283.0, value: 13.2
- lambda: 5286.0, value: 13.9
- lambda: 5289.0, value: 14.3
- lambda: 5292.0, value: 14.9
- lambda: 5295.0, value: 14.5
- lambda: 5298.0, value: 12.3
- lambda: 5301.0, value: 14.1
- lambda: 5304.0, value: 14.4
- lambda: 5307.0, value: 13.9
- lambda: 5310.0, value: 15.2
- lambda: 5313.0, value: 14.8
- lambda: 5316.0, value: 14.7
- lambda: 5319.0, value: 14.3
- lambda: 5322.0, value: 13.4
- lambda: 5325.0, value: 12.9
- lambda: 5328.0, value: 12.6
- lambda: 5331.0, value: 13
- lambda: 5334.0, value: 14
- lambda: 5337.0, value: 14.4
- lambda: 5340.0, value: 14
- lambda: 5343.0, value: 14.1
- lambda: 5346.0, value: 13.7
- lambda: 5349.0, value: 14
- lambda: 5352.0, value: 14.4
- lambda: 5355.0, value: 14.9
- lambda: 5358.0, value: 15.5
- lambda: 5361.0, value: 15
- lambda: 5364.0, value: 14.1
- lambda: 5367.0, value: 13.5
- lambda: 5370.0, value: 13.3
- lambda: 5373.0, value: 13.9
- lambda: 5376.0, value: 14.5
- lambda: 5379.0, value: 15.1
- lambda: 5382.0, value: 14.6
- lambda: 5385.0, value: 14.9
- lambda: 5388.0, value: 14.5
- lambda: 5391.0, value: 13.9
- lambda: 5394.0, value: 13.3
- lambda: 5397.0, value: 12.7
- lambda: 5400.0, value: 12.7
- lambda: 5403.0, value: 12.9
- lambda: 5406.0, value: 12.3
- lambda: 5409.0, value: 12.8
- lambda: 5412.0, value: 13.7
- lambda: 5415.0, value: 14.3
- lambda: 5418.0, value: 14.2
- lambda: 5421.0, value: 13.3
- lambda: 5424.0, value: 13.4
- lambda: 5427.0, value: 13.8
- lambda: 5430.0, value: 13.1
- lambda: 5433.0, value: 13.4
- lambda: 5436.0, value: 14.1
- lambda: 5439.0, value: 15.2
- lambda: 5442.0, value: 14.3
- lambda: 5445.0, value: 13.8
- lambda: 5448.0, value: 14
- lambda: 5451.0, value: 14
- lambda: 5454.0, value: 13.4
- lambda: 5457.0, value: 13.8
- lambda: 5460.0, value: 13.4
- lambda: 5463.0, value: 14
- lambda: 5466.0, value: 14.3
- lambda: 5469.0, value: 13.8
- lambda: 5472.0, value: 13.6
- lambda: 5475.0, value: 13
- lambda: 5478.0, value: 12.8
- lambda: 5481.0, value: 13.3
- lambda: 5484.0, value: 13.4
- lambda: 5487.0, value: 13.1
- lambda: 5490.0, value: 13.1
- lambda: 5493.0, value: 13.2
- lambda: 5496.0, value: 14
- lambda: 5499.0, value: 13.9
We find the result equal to -3.7 angstrom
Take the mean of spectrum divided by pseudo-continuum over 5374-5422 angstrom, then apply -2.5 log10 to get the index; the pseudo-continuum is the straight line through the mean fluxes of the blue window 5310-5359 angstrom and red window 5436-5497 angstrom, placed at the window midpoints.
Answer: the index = 0.01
